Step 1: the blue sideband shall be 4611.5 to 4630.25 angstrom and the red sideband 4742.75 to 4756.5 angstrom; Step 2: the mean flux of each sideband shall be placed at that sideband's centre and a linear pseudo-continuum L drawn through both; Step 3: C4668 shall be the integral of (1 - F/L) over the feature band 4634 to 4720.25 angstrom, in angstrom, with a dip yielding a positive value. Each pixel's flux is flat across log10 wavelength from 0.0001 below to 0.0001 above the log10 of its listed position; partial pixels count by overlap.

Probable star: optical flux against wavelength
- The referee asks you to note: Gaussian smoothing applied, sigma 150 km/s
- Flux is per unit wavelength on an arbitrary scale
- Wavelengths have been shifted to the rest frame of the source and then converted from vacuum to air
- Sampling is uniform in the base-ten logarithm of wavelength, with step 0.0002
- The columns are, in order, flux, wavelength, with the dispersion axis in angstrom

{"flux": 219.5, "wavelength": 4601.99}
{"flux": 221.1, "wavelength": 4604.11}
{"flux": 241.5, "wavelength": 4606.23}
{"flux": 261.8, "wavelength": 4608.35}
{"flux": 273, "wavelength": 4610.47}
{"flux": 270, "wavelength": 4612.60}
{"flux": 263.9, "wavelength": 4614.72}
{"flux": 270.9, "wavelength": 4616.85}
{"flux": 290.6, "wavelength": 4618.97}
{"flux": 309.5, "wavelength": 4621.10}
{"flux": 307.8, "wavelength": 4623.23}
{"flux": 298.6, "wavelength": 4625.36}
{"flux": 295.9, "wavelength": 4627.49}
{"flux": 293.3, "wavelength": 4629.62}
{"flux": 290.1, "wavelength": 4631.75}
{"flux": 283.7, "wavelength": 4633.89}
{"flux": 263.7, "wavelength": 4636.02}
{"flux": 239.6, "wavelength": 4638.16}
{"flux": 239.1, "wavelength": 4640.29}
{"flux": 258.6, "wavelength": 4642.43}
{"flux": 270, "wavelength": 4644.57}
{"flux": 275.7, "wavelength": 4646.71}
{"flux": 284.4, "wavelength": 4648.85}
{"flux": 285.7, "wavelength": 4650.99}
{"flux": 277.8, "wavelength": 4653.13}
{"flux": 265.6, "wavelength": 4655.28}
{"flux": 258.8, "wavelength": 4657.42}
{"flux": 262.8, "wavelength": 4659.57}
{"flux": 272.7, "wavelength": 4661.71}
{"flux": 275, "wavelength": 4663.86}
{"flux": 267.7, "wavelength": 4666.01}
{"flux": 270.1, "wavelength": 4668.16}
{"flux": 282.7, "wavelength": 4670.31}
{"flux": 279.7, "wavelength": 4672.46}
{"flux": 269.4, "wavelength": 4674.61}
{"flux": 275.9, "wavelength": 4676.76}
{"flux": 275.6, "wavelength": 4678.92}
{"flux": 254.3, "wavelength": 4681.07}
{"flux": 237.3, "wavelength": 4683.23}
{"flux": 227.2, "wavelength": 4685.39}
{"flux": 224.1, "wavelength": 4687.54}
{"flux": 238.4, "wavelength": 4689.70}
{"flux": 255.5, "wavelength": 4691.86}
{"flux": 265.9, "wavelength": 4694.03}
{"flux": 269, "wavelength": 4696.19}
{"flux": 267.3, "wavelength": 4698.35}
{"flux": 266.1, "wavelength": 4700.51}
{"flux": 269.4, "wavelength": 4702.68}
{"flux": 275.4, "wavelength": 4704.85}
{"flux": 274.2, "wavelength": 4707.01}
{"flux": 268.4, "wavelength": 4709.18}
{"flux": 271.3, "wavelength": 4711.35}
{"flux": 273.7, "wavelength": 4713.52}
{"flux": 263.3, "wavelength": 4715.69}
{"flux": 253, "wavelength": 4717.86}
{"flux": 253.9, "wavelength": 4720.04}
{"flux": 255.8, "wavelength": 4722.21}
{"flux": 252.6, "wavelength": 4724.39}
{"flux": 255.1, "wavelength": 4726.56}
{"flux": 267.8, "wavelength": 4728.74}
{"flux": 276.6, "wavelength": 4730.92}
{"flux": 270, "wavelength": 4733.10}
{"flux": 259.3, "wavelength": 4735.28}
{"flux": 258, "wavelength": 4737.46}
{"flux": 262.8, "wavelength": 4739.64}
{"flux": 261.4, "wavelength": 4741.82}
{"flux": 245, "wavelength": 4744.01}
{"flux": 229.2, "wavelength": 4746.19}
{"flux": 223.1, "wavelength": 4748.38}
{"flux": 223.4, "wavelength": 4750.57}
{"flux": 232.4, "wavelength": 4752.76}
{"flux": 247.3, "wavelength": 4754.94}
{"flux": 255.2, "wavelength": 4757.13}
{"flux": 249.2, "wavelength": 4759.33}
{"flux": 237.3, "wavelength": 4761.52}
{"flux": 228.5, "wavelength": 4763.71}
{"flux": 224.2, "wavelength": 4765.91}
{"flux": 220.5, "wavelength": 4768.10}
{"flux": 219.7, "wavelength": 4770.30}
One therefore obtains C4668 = 0.14 angstrom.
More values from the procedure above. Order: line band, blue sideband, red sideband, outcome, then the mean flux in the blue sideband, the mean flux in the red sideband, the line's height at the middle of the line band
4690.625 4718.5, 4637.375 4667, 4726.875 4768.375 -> -1.3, 267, 246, 256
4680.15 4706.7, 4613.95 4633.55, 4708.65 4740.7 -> 1.6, 291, 263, 272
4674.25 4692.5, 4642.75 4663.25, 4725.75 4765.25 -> 1.0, 272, 249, 264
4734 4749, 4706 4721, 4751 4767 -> 0.0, 265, 238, 249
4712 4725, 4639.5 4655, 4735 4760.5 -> -0.4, 270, 245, 252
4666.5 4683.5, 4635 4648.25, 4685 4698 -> -1.2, 259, 249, 252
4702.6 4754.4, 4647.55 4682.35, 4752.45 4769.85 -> -1.7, 272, 236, 249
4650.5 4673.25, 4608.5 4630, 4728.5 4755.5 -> 0.1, 286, 250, 274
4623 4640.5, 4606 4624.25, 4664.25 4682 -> -0.2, 278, 272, 276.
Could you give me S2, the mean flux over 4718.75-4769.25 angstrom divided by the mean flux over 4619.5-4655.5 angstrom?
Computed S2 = 0.9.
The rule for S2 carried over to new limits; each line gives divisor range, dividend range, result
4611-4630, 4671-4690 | 0.88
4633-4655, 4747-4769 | 0.87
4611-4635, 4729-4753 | 0.87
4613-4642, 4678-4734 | 0.93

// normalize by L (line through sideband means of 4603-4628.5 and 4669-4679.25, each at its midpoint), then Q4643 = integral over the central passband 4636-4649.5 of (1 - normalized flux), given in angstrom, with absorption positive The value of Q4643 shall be 0.7 angstrom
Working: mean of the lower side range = 275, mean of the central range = 261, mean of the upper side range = 277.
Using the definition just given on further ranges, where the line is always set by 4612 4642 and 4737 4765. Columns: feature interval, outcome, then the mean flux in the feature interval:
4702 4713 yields -0.7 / 272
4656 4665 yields 0.1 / 267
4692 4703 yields -0.3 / 266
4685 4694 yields 0.7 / 240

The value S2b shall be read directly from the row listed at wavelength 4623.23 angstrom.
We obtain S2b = 307.8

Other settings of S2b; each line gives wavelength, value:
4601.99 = 219.5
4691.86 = 255.5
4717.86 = 253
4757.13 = 255.2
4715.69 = 263.3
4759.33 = 249.2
